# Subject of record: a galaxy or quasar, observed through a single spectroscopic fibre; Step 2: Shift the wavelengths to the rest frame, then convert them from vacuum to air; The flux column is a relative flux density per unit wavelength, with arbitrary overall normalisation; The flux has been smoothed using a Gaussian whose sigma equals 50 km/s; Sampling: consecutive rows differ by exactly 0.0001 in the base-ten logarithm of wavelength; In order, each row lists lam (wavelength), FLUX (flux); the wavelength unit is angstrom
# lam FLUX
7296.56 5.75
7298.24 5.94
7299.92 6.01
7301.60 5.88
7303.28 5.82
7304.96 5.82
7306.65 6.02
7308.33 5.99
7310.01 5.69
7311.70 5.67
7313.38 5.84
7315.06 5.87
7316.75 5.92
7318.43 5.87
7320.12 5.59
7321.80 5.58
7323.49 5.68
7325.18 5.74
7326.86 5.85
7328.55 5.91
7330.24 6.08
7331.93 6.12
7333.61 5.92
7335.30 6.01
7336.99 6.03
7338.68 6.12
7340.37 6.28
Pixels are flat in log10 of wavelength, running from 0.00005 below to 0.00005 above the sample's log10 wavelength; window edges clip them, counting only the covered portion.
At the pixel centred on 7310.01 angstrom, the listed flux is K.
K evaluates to 5.69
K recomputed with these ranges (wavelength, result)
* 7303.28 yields 5.82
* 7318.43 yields 5.87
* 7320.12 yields 5.59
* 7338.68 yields 6.12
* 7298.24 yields 5.94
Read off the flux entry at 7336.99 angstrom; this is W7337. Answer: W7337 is 6.03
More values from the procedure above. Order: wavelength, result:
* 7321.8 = 5.58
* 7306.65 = 6.02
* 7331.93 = 6.12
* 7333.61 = 5.92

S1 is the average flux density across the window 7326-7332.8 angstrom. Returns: 6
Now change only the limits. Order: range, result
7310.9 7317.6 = 5.83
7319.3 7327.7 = 5.69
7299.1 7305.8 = 5.89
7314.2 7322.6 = 5.77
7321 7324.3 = 5.62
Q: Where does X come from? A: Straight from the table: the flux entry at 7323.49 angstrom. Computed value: 5.68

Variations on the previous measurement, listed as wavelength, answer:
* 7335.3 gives 6.01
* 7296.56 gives 5.75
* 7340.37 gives 6.28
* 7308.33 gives 5.99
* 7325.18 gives 5.74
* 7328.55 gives 5.91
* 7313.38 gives 5.84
